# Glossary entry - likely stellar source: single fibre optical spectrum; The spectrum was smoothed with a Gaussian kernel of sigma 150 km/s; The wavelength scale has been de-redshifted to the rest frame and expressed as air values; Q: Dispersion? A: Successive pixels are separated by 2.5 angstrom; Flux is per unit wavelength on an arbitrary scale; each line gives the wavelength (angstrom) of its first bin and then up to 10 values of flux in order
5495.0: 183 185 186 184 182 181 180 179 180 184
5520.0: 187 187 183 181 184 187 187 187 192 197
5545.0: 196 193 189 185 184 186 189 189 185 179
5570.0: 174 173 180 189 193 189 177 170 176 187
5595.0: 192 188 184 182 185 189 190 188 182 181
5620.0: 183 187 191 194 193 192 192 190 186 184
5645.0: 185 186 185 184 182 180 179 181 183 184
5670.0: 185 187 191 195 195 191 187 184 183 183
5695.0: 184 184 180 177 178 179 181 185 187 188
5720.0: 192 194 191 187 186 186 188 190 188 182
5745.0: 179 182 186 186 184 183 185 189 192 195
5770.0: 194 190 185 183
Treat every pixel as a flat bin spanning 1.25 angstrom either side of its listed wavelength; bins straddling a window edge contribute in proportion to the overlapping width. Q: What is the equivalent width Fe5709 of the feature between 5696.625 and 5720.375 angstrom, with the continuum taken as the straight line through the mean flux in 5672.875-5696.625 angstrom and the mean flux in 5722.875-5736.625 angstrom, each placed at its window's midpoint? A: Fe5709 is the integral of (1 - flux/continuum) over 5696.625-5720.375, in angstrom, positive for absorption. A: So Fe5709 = 0.7 angstrom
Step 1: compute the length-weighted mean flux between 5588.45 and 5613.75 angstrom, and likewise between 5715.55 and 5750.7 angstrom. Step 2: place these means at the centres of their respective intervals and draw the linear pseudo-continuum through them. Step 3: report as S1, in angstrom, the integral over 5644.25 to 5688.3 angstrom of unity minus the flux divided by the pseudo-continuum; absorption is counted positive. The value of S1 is 0.2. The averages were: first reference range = 186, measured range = 186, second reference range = 187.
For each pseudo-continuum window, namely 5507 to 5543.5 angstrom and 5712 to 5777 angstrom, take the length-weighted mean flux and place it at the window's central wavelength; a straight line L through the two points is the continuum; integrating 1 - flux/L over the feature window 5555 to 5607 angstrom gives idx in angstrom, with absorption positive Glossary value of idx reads 0.6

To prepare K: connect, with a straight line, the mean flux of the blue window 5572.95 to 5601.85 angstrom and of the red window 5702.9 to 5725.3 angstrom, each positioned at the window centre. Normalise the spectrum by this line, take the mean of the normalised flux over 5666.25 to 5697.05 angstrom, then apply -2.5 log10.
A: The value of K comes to -0.01 mag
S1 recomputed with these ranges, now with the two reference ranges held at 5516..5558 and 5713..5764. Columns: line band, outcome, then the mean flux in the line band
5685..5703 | 0.40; 183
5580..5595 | 0.43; 182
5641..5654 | 0.16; 185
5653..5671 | 0.48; 182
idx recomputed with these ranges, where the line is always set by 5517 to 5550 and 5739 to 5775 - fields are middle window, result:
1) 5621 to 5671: 0.35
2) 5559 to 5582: 0.54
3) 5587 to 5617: 0.49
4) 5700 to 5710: 0.45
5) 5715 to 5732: -0.22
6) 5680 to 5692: 0.01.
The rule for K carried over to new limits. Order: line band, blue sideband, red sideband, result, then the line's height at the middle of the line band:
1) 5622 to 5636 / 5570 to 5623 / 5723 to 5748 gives -0.04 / 184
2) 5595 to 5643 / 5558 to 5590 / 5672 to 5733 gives -0.02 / 184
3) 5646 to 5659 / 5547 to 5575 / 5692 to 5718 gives 0.00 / 183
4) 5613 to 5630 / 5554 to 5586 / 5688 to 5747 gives -0.02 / 184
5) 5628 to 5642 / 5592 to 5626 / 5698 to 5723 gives -0.03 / 186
